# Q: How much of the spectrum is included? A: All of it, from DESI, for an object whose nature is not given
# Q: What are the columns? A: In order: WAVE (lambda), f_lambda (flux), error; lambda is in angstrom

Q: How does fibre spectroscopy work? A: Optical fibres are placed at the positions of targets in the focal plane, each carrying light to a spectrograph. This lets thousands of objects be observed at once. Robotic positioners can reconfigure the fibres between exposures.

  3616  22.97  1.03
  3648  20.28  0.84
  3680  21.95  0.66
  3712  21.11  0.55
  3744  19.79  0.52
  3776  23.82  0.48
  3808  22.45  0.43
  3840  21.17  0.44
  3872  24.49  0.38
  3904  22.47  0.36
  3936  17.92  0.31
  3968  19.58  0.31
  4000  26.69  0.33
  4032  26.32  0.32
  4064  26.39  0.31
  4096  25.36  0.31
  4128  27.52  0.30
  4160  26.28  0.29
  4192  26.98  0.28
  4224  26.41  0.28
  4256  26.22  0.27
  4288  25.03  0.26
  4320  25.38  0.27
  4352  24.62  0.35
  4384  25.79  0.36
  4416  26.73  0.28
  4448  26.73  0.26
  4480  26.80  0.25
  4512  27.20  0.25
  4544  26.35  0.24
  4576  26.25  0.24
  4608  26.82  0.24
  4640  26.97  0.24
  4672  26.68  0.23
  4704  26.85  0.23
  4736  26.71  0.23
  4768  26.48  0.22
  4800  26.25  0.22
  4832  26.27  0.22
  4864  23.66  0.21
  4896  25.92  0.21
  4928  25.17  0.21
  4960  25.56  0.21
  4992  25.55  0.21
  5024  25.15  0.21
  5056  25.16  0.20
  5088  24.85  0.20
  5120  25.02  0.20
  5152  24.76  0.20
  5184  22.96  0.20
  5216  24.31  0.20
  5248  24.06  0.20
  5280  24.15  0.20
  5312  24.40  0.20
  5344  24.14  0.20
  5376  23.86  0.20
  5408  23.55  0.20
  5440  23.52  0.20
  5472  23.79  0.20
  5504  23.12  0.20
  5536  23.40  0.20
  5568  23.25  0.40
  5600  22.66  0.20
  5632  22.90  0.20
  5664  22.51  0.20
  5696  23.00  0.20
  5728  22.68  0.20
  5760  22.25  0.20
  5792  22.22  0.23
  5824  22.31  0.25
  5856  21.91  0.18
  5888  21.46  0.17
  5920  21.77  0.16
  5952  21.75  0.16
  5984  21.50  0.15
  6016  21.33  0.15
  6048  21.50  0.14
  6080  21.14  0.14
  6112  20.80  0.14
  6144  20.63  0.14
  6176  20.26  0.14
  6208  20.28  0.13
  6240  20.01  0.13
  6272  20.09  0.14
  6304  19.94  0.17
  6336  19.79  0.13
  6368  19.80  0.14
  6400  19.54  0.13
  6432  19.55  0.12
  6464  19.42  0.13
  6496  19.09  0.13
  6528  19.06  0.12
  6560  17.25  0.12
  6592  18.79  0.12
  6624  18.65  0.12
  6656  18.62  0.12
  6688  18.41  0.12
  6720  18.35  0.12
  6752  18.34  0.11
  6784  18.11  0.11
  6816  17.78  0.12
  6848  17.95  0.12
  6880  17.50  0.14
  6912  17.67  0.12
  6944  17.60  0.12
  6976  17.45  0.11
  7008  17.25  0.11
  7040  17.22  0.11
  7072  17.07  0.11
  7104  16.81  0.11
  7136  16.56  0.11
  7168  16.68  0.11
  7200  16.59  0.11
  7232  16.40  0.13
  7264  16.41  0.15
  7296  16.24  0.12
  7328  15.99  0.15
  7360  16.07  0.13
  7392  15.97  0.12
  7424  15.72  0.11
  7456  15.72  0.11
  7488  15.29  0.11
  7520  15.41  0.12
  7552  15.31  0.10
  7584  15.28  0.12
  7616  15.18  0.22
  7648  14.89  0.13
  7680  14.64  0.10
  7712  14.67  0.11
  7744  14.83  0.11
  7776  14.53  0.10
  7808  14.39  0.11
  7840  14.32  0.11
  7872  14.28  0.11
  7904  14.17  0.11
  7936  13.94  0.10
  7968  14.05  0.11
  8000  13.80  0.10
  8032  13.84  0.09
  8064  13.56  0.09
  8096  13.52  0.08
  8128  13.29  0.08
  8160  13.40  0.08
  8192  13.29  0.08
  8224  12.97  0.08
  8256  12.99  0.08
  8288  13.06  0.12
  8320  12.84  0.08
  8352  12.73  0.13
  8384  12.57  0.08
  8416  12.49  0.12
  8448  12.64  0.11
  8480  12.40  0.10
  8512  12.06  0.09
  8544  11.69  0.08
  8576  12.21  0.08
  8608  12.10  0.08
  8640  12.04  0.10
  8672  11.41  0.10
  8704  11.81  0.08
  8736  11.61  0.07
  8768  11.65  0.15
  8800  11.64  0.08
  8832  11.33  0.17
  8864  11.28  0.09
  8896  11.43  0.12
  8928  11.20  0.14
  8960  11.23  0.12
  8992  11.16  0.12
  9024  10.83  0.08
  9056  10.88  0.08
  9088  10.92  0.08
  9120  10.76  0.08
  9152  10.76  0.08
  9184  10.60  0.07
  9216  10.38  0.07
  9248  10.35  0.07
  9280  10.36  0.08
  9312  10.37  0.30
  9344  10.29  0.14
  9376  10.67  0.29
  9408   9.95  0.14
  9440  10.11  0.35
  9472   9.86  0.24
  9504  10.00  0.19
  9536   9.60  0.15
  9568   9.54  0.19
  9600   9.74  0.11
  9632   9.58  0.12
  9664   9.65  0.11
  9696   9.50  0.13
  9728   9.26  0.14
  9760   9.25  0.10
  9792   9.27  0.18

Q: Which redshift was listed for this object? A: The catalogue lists 0.000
